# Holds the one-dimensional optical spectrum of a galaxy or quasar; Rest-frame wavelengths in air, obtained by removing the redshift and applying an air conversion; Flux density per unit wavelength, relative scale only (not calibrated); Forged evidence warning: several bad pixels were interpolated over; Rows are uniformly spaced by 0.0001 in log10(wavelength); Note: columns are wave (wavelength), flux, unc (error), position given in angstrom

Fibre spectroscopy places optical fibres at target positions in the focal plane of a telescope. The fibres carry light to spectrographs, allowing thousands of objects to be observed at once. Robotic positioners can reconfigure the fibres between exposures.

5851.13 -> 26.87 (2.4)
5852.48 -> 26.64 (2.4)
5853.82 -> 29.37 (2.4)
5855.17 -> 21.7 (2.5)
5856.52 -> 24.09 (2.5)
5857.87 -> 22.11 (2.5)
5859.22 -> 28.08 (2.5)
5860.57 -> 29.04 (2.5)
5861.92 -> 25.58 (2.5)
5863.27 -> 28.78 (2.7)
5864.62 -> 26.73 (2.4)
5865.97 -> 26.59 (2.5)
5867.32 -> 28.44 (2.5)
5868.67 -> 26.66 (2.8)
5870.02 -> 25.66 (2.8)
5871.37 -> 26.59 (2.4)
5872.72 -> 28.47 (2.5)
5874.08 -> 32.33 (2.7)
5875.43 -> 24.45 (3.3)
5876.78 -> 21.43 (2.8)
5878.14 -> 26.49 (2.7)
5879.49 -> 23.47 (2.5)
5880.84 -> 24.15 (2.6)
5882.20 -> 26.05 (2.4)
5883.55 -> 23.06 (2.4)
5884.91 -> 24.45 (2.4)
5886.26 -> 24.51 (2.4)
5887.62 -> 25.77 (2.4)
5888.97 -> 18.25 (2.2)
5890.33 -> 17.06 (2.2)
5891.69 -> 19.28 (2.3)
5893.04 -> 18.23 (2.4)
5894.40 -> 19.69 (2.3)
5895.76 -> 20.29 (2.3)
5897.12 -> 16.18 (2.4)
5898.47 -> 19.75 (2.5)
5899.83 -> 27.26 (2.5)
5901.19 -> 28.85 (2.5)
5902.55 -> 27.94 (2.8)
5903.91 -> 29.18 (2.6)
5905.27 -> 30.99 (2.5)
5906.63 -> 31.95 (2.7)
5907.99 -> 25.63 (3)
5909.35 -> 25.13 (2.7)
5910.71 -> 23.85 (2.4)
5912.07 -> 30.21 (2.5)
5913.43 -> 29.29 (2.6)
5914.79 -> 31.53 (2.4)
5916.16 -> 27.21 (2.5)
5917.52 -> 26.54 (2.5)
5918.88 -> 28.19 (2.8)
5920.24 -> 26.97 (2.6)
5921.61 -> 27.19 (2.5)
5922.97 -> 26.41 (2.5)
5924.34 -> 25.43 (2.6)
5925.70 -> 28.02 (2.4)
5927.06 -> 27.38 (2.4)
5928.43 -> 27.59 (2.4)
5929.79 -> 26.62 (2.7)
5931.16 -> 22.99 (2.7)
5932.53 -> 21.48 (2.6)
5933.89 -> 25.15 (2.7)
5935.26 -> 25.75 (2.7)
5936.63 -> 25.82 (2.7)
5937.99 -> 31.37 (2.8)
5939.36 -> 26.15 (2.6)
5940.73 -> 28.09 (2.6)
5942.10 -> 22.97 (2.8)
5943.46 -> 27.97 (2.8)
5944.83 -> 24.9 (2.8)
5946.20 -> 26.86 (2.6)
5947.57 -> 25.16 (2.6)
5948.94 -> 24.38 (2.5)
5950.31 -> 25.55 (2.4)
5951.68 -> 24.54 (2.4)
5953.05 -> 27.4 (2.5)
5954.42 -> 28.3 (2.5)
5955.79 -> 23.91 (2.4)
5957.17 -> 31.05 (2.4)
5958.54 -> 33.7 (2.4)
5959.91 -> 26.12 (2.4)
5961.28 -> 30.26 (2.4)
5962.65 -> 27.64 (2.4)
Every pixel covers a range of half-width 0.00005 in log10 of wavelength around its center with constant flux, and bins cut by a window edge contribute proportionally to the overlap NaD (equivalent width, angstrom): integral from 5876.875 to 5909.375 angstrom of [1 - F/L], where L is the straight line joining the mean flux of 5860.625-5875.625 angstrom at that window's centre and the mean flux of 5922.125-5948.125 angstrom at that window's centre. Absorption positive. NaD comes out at 3.76 angstrom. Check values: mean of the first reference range 27.5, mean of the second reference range 26.1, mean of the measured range 23.8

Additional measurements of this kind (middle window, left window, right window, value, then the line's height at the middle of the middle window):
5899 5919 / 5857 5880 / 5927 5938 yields -1.73 angstrom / 25.9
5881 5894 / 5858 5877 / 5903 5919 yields 2.69 angstrom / 27.6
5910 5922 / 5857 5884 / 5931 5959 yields -0.73 angstrom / 26.3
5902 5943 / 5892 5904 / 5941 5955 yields -4.99 angstrom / 24.2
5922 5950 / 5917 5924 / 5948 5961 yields 1.12 angstrom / 27.1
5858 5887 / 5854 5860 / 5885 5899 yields -4.64 angstrom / 22.6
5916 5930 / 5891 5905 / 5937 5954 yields -1.34 angstrom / 24.7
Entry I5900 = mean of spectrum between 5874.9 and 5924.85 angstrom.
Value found 24.9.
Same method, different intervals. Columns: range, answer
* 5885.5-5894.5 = 20.5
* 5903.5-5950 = 26.9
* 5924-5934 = 25.6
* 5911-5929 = 27.8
